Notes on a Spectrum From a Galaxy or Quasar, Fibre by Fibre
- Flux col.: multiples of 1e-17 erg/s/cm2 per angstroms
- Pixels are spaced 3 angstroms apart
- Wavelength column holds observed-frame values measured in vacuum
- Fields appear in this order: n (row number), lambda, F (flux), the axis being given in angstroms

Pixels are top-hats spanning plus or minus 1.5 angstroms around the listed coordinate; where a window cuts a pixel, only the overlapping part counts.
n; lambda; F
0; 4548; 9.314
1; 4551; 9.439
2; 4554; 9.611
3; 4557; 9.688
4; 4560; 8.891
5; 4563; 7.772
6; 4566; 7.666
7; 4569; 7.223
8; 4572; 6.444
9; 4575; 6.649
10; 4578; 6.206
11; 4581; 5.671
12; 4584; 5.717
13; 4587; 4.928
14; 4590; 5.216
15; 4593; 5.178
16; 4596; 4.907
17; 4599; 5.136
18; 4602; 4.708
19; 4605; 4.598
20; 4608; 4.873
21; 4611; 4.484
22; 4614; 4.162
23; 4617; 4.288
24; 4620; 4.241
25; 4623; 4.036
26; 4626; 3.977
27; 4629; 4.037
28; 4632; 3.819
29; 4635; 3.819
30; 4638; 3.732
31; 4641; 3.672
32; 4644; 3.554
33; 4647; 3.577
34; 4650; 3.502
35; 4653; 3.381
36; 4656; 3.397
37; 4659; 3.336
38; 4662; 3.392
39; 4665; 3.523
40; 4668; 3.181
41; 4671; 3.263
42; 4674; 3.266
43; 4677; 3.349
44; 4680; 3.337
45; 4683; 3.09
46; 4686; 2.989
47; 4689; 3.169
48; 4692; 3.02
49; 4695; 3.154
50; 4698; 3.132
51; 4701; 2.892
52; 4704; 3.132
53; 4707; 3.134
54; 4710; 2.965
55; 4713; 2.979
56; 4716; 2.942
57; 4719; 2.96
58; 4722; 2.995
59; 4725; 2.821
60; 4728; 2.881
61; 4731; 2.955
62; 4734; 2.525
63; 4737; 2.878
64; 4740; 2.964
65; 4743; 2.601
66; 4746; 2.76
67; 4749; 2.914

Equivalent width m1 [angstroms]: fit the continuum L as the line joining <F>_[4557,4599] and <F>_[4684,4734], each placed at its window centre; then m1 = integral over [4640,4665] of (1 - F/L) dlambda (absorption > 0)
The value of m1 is 5.6 angstroms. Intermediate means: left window 6.42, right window 2.99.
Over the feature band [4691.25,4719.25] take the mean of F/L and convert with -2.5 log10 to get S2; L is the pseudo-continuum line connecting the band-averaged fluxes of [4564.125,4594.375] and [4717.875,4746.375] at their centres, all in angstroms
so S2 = 0.13 mag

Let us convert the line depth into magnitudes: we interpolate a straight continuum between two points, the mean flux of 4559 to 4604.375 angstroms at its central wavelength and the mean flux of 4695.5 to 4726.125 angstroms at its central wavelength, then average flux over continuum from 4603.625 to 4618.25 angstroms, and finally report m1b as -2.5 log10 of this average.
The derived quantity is 0.20 mag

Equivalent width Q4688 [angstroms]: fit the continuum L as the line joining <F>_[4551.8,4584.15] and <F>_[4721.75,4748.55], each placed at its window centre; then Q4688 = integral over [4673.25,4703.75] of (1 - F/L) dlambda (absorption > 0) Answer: 7.3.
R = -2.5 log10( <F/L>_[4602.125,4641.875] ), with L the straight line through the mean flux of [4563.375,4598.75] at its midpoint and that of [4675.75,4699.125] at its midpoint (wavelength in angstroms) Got 0.18 mag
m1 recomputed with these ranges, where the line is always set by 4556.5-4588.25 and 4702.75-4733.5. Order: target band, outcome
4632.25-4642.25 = 2.7 angstroms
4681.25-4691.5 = 2.0 angstroms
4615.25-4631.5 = 4.2 angstroms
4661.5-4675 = 3.1 angstroms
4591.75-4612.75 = 4.4 angstroms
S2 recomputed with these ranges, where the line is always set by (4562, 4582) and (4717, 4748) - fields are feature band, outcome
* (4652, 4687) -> 0.31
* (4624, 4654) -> 0.35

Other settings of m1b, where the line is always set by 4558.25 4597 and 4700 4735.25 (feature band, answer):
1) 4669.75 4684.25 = 0.20 mag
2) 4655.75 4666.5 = 0.26 mag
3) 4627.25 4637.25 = 0.28 mag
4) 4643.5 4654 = 0.30 mag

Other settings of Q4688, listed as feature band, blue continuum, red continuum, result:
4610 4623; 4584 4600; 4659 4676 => 0.8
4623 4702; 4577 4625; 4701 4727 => 8.6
